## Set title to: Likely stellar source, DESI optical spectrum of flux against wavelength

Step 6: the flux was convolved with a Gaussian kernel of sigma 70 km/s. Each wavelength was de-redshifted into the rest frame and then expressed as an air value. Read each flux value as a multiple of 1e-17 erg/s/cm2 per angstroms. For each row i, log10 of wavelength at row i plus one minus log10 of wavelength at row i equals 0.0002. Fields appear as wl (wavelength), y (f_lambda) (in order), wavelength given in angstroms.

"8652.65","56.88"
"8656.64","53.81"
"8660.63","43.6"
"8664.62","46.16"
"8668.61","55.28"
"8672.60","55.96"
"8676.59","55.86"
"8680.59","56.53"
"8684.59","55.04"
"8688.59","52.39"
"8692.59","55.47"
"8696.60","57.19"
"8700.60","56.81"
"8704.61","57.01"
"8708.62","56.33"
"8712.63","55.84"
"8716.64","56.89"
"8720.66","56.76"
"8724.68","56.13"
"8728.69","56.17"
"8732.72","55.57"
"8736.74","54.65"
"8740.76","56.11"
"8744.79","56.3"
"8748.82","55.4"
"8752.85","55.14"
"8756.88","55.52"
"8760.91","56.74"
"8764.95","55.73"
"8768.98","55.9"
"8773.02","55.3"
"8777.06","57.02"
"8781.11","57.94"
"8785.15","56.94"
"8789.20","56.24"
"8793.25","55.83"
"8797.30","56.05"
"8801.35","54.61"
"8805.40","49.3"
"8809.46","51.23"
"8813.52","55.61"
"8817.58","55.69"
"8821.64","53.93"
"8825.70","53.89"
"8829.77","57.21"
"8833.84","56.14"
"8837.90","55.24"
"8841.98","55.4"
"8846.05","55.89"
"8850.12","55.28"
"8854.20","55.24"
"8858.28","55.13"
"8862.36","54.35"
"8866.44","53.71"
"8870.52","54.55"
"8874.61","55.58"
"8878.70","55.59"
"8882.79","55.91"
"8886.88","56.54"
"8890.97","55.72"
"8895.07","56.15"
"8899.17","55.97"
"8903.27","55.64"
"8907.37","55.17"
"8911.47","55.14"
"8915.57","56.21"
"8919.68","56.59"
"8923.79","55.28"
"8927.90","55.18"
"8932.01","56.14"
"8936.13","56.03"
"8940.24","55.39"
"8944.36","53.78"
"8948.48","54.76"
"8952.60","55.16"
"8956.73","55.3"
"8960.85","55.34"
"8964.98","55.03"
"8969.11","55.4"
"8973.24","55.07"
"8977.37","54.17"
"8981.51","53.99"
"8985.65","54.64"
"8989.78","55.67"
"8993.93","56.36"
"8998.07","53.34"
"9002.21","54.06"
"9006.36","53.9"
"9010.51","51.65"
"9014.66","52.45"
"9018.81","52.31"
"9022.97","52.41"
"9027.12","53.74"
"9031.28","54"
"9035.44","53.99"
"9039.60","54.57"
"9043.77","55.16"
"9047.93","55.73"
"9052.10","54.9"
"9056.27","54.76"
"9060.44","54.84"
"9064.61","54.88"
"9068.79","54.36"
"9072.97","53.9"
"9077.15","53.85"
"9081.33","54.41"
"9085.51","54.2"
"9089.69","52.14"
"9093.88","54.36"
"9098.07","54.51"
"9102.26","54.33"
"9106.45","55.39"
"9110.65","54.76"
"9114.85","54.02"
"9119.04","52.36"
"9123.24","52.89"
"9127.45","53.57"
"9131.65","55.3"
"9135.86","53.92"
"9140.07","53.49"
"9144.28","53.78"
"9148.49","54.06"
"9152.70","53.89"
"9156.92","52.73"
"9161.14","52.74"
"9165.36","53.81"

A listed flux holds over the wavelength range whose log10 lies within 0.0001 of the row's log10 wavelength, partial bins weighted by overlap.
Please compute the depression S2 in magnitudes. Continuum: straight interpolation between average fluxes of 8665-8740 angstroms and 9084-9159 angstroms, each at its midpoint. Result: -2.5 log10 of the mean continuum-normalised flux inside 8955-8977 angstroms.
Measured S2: -0.01 mag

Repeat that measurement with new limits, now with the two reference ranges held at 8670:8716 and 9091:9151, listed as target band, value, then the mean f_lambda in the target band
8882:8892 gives -0.02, 56.1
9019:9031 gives 0.03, 53.1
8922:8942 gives -0.02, 55.6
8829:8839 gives -0.02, 56.2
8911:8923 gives -0.02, 56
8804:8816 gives 0.06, 52.3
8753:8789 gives -0.01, 56.3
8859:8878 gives 0.01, 54.7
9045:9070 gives -0.01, 54.9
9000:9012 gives 0.03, 53.3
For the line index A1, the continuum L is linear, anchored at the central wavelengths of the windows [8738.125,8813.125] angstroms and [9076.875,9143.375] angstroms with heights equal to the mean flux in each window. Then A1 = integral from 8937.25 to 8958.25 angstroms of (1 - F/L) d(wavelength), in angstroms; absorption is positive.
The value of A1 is -0.1 angstroms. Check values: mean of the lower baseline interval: 55.4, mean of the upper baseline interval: 54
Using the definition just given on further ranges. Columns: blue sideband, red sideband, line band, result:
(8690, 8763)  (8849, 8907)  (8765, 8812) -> 0.5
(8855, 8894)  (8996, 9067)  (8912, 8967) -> -0.7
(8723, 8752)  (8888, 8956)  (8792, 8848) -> 0.9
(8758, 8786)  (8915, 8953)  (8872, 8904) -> -0.1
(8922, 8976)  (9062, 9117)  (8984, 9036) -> 1.0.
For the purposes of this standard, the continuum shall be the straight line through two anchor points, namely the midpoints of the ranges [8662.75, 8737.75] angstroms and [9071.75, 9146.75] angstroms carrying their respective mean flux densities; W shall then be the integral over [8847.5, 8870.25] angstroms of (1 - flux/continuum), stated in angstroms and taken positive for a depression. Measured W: 0.0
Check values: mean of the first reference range 55.4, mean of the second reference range 54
